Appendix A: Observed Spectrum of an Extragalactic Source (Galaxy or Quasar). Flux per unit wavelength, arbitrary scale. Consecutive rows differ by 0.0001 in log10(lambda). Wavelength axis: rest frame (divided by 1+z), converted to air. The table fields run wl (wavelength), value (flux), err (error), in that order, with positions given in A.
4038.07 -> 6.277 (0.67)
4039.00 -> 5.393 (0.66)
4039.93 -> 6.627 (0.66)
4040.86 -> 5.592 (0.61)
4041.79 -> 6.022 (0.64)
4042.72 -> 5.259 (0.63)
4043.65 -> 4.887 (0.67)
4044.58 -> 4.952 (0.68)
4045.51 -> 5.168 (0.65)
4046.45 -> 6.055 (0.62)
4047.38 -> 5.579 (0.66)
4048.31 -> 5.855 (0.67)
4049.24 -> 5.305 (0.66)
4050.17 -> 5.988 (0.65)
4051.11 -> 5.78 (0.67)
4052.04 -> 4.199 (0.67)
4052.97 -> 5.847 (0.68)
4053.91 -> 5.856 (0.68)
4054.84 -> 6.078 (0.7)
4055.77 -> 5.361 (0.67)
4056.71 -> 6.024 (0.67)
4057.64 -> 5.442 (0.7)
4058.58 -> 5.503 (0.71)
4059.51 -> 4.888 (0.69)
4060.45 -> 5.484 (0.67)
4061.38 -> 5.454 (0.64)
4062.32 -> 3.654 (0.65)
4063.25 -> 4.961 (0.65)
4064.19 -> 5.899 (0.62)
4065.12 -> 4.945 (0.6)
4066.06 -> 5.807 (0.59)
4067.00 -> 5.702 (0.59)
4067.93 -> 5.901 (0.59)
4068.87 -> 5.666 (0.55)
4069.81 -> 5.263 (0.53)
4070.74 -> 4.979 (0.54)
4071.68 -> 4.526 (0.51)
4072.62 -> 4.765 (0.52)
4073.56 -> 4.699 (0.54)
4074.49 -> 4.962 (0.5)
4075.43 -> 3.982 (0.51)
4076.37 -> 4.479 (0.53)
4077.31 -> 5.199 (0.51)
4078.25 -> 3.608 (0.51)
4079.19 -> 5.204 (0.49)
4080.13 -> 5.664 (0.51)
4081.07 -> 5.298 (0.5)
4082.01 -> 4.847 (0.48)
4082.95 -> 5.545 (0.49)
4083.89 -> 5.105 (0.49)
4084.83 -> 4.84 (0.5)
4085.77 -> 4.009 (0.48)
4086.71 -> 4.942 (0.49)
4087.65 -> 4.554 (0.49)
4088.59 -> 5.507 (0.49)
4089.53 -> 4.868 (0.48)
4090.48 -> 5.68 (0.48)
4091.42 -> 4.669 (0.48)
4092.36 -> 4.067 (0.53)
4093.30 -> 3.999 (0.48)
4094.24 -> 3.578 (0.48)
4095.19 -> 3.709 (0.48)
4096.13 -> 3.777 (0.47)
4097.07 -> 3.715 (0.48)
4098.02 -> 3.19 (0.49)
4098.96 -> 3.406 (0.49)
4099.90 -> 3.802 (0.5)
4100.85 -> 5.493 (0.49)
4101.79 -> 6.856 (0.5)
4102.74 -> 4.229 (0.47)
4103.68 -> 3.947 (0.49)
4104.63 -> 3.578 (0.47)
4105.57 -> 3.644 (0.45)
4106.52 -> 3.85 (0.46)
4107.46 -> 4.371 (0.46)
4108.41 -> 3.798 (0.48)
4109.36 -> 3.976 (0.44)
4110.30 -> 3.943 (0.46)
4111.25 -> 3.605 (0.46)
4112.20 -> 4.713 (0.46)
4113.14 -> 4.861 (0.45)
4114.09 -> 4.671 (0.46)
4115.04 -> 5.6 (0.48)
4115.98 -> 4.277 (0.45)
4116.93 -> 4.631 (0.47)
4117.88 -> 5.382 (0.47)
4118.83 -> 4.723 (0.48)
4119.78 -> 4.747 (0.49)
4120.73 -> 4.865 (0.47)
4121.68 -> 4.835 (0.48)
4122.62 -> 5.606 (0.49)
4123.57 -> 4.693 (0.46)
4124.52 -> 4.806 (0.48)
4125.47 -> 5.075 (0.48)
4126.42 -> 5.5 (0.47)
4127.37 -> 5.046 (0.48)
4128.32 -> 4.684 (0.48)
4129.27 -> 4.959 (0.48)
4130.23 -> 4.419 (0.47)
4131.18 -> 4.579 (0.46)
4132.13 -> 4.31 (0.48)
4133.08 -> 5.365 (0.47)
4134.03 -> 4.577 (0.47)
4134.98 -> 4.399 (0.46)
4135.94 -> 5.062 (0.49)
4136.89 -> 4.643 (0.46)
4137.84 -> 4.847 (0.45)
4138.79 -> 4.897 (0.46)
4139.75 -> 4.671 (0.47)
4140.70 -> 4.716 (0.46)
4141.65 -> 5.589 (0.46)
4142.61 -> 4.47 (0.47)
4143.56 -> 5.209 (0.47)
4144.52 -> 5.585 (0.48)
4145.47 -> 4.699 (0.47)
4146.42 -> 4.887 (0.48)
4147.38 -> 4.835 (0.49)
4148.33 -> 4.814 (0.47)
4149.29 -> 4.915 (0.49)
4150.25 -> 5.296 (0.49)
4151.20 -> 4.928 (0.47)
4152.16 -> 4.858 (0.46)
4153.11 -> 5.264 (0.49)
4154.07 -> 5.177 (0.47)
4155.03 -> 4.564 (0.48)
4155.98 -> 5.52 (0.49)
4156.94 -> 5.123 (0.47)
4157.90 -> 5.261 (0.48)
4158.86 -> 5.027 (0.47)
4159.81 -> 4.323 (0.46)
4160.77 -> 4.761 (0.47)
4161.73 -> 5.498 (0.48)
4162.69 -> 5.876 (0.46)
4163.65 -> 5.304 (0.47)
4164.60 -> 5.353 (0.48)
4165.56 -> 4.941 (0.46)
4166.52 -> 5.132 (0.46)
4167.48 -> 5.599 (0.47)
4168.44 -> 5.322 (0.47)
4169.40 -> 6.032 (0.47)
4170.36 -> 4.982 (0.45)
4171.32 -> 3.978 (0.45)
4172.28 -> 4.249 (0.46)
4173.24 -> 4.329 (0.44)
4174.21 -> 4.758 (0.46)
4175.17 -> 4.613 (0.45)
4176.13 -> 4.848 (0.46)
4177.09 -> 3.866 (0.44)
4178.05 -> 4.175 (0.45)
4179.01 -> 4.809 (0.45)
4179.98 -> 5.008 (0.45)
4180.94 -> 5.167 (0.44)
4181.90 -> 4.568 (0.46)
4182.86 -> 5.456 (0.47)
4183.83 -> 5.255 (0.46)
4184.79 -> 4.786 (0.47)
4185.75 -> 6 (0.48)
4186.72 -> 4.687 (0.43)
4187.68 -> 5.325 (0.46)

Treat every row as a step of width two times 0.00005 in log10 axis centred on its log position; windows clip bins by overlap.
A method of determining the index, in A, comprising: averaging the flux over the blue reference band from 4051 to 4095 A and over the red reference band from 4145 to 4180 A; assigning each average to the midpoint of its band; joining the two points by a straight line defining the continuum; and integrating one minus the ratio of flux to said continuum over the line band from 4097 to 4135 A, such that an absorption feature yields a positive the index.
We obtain 3.2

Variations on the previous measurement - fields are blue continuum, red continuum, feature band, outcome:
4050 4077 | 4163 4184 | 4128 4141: 0.76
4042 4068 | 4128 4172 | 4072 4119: 6.47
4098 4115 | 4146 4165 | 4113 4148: -1.64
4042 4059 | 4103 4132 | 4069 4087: 0.97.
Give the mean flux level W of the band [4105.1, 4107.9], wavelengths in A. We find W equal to 3.96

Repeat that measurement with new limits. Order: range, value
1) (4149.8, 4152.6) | 5.03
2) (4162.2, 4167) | 5.33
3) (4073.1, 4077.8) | 4.66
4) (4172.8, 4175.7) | 4.57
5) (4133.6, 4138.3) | 4.71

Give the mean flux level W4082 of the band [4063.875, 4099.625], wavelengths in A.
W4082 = 4.74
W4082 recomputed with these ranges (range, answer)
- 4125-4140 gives 4.81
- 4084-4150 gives 4.63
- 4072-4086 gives 4.82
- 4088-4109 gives 4.26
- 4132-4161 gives 4.93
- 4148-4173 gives 5.07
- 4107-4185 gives 4.86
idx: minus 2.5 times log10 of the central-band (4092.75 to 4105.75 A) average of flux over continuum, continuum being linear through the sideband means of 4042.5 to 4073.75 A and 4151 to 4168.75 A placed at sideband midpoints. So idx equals 0.28 mag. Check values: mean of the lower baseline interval 5.35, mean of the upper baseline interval 5.15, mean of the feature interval 4.08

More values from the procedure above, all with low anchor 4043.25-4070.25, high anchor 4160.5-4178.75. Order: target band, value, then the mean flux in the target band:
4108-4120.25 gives 0.14 mag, 4.54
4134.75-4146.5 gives 0.03 mag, 4.91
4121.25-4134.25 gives 0.05 mag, 4.9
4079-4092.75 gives 0.07 mag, 4.99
